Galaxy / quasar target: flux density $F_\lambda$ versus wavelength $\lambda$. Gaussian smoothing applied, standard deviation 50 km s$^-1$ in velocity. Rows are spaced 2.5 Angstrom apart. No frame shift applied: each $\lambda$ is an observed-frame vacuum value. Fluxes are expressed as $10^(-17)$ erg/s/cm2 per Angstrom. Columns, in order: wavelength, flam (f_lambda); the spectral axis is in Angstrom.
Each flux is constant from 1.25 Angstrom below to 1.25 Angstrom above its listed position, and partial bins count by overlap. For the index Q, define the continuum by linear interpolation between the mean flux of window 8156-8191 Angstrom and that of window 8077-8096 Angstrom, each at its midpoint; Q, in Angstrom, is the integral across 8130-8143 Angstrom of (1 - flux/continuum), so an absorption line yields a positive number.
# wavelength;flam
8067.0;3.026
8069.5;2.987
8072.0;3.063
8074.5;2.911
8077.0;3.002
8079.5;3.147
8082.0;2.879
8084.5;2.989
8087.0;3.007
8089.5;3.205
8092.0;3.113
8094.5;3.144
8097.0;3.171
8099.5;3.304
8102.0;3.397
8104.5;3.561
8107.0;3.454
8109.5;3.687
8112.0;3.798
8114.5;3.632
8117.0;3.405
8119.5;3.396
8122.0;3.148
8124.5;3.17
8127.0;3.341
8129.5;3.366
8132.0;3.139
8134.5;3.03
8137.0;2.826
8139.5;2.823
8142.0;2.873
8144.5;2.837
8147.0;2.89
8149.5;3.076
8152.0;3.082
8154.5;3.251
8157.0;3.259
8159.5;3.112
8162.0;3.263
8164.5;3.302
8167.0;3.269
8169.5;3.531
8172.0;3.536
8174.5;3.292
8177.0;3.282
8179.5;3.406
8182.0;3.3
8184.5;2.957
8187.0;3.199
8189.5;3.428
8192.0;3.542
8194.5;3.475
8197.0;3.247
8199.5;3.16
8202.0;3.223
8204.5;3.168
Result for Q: 1.0 Angstrom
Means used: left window 3.07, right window 3.3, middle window 2.96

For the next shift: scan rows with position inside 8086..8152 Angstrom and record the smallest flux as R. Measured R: 2.823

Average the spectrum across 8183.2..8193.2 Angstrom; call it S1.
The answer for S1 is 3.28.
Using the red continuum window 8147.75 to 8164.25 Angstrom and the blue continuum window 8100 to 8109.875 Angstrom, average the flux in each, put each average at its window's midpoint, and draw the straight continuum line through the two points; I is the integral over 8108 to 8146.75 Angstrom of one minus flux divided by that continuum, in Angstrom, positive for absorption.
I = 1.5 Angstrom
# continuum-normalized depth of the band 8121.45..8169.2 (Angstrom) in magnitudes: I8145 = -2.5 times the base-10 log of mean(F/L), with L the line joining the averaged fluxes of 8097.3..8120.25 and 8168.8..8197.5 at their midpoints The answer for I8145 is 0.10 mag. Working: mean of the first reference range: 3.5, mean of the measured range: 3.12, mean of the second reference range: 3.35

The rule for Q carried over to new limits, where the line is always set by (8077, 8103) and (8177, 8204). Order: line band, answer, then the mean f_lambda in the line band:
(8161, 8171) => -0.3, 3.35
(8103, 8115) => -1.8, 3.62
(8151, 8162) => 0.2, 3.19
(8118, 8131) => -0.4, 3.28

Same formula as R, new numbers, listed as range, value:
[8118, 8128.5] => 3.148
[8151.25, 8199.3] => 2.957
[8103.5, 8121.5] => 3.396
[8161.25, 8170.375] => 3.263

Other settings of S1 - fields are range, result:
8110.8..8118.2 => 3.61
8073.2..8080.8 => 3.02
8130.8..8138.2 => 3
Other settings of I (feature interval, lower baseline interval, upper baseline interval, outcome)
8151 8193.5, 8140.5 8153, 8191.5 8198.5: -1.5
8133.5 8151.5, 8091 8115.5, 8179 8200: 2.4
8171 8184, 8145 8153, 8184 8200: -0.5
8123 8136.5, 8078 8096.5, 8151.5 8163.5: -0.2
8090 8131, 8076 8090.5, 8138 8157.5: -4.8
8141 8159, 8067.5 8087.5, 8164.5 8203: 1.0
